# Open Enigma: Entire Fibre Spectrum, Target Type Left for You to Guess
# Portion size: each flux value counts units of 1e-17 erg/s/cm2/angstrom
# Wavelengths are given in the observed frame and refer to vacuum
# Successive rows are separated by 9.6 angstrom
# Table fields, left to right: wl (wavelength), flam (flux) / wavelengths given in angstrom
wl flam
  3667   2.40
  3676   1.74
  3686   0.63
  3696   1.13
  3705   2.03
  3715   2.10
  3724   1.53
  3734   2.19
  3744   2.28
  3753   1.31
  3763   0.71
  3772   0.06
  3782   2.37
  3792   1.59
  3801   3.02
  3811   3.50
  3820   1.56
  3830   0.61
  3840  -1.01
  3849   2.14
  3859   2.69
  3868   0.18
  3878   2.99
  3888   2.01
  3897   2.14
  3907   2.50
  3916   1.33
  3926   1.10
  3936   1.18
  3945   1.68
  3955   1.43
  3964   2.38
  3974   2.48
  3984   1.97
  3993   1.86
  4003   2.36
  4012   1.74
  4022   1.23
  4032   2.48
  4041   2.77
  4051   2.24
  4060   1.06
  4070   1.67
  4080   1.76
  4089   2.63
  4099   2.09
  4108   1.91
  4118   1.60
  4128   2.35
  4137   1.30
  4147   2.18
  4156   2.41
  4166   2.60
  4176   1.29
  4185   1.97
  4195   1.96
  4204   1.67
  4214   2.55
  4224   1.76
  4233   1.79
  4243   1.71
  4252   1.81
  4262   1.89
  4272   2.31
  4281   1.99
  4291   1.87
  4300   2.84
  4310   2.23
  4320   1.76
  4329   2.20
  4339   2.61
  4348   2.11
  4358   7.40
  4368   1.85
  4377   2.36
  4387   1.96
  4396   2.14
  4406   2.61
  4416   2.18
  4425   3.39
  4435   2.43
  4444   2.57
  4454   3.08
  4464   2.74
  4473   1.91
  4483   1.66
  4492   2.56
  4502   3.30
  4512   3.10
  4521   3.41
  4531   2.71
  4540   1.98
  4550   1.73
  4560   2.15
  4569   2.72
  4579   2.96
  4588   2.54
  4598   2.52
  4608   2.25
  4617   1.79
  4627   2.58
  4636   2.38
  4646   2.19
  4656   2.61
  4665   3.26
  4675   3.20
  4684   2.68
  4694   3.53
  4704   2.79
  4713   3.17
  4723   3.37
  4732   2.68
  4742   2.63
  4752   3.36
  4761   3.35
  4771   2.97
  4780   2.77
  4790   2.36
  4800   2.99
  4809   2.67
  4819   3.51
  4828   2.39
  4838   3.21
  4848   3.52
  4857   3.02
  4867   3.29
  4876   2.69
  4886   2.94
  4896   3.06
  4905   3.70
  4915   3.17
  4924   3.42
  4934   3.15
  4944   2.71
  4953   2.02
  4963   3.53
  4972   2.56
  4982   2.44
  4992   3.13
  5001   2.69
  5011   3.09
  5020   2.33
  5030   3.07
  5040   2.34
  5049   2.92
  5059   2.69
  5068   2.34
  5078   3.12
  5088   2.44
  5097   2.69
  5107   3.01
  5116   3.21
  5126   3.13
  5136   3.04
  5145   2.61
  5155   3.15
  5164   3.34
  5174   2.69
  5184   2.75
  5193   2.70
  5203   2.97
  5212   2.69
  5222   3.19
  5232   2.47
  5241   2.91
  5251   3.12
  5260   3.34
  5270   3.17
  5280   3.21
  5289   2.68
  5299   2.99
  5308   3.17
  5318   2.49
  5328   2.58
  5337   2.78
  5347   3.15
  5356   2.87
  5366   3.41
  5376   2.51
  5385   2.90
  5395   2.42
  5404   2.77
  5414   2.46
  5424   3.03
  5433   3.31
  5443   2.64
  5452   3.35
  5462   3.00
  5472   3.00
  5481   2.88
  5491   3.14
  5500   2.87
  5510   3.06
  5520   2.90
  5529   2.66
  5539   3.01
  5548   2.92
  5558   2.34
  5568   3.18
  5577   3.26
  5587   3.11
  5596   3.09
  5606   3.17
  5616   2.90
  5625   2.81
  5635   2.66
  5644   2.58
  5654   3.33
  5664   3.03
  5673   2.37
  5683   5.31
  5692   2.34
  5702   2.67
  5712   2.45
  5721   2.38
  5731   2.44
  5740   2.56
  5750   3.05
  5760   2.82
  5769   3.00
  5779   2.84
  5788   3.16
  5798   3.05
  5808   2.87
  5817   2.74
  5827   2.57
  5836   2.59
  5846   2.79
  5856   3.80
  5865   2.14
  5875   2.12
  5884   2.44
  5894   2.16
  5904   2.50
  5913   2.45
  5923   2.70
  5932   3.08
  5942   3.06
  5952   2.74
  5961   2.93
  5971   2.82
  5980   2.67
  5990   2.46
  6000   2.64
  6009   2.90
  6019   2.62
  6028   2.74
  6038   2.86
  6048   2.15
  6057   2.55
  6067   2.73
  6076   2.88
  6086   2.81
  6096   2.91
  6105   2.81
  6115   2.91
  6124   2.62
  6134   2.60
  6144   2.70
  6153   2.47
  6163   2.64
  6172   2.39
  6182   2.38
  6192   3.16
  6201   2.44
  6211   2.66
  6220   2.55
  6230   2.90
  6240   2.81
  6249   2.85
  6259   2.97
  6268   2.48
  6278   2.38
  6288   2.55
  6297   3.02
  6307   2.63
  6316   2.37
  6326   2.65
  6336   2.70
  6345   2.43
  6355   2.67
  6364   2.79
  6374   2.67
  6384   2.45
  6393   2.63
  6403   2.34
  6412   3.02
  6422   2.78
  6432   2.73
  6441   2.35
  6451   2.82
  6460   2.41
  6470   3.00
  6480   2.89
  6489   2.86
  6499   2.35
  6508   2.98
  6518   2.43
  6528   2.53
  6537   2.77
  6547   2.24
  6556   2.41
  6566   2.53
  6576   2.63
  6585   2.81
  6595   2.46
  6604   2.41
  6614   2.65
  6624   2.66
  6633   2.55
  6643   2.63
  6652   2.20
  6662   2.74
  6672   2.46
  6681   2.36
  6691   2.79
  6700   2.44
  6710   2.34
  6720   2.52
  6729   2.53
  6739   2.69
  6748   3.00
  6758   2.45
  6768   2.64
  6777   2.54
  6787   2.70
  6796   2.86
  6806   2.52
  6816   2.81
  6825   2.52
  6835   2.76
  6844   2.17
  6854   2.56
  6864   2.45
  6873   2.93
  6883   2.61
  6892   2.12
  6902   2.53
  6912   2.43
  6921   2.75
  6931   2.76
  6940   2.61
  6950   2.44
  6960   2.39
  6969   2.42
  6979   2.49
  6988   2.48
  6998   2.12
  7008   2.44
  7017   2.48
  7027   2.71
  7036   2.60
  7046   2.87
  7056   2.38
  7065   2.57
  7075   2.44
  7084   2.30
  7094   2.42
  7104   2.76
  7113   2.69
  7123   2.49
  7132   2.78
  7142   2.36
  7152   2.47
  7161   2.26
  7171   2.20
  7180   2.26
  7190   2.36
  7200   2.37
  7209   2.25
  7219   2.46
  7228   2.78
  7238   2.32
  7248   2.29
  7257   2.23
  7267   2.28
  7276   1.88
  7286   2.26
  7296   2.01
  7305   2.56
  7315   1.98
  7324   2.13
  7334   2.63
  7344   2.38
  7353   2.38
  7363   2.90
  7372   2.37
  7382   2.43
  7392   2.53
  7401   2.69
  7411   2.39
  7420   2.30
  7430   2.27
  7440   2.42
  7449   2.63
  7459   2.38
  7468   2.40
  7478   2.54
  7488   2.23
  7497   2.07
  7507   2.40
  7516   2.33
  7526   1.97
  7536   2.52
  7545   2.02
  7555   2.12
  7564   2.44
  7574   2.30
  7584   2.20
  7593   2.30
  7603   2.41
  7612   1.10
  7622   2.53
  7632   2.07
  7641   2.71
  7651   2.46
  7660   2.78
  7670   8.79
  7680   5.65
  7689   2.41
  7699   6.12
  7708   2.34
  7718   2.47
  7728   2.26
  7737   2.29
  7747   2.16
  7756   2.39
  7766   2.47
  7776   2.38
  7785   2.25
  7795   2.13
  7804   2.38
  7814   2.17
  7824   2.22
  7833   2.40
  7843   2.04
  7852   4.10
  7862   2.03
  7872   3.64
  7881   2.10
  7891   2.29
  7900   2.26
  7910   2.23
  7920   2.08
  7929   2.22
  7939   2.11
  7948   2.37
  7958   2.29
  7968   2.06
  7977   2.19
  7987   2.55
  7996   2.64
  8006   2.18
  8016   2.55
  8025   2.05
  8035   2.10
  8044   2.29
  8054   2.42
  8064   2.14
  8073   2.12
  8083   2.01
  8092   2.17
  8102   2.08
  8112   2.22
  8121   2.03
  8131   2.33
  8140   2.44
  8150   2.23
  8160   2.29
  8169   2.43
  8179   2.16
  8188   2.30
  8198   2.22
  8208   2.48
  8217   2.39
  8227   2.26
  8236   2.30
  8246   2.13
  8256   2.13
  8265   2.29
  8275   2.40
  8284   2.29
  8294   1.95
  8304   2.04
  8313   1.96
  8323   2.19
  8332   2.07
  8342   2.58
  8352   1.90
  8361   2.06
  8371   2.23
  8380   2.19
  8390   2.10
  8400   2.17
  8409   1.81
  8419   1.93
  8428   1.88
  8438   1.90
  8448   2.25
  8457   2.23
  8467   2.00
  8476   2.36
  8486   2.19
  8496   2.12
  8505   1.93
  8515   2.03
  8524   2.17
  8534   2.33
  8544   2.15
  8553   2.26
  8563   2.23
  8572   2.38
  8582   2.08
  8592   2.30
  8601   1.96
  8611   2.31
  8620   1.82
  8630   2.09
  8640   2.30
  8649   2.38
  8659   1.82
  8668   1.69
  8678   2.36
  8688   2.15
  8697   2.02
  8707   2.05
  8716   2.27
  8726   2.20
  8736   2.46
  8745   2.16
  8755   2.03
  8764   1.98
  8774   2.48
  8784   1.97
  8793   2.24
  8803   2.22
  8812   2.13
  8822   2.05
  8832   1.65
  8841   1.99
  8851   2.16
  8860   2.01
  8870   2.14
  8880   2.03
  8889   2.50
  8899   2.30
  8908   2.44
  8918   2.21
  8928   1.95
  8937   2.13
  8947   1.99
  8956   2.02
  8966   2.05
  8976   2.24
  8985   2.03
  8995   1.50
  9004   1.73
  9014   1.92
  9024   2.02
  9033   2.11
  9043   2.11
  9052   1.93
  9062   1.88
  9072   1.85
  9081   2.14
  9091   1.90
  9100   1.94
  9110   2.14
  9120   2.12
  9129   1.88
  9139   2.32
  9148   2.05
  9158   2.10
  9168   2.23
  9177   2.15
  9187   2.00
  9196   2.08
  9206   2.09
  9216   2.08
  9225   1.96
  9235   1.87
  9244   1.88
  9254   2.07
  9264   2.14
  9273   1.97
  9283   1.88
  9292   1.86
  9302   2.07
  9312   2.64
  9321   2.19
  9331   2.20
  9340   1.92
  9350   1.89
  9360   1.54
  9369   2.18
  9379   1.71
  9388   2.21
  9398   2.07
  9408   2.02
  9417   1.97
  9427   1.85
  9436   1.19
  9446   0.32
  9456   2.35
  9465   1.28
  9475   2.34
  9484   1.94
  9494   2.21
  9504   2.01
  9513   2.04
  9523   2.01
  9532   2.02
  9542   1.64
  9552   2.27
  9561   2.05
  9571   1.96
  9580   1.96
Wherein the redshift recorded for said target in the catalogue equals 0.169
